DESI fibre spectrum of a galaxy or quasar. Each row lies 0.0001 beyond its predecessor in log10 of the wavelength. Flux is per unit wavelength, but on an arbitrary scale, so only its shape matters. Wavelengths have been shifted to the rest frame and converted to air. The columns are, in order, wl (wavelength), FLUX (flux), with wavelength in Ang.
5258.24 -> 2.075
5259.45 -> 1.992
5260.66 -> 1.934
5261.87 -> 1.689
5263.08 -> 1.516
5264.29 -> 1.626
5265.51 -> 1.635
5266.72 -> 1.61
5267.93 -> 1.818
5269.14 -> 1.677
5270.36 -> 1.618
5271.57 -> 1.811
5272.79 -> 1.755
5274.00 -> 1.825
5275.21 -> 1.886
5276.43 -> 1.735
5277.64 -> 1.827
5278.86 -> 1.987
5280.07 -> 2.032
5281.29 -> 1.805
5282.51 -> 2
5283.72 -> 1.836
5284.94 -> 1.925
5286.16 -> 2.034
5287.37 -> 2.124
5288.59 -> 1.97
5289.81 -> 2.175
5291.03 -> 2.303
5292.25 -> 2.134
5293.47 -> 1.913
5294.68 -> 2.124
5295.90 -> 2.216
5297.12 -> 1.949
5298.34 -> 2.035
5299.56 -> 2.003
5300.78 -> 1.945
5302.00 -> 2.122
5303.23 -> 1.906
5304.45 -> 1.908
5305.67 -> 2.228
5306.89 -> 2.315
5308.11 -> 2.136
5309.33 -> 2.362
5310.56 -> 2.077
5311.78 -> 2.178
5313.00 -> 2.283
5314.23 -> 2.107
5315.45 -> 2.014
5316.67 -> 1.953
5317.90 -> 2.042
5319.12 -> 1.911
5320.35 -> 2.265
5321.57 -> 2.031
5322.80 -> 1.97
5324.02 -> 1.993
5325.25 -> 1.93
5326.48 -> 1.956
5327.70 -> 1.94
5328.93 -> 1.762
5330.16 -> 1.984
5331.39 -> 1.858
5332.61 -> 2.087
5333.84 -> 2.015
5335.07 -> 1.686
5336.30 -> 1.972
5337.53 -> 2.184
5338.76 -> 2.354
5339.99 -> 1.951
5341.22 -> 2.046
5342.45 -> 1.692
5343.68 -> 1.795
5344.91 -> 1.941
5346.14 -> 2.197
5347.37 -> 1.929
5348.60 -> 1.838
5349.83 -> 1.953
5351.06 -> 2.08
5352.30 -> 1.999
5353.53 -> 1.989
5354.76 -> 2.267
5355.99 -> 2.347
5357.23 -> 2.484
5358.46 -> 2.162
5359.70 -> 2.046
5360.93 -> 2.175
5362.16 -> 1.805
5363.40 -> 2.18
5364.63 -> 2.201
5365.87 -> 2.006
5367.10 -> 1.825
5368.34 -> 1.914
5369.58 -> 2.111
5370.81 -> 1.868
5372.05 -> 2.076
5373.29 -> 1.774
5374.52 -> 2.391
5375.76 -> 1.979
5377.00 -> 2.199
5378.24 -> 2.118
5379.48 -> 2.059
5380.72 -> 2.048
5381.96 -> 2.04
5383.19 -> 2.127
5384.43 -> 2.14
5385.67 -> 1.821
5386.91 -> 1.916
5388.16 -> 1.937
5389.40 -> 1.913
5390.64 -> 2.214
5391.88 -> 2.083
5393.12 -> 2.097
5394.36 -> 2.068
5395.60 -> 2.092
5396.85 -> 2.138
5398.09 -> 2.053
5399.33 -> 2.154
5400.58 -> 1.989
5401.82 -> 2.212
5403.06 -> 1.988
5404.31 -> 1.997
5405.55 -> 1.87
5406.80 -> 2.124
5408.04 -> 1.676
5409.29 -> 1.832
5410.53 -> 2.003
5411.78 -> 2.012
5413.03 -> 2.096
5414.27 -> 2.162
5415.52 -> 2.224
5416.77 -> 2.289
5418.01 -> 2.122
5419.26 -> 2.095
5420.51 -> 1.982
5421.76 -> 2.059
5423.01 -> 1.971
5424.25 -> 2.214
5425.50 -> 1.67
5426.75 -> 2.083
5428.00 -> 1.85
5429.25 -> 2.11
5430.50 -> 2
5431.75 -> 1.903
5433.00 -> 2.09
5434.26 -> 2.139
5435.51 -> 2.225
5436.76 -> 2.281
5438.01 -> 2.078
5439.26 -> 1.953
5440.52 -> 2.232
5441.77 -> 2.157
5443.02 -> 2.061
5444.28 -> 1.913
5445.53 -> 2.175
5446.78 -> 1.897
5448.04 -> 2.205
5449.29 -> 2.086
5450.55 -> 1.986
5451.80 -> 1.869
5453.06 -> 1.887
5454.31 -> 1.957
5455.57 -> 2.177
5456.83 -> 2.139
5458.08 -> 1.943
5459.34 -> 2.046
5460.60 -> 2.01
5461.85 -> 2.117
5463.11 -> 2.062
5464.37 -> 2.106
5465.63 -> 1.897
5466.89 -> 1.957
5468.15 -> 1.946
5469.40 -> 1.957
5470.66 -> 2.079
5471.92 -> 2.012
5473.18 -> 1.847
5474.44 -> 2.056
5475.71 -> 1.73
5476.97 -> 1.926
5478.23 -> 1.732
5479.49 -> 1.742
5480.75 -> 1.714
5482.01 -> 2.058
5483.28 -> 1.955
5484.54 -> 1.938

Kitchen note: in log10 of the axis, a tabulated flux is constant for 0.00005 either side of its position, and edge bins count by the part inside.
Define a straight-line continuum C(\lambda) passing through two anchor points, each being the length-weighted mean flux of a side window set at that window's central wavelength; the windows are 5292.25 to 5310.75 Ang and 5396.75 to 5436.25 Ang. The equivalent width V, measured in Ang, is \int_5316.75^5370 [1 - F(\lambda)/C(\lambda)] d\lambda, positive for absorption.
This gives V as 1.3 Ang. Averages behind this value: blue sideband 2.08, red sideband 2.04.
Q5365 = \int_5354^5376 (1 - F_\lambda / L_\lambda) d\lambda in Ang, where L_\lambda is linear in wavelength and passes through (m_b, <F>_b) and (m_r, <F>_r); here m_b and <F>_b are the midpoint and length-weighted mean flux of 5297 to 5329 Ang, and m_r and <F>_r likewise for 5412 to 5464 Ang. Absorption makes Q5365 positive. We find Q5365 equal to -0.35 Ang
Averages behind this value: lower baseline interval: 2.06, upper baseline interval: 2.06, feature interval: 2.09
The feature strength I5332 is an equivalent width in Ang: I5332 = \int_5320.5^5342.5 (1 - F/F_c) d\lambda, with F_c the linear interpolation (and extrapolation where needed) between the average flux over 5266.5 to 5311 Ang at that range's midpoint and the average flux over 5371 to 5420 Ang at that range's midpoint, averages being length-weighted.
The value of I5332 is 0.3 Ang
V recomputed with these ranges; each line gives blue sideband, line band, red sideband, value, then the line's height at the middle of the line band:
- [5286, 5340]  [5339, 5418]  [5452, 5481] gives -1.22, 2.01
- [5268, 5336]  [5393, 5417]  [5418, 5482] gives -0.55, 2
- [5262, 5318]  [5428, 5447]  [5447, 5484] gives -1.03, 1.97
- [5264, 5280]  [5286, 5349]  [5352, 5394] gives -4.52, 1.9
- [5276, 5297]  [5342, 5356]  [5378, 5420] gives 0.28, 2.03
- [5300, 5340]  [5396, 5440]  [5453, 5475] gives -0.52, 2.02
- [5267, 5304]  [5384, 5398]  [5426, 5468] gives -0.18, 2.01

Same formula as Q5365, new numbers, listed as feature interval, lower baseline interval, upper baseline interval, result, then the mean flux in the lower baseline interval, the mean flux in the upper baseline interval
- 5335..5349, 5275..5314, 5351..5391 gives 0.55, 2.05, 2.07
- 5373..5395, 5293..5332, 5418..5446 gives -0.04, 2.04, 2.06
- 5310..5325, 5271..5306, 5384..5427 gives -0.53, 1.98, 2.04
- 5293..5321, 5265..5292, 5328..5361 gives -2.03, 1.89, 2.03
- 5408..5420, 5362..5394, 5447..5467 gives -0.22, 2.04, 2.03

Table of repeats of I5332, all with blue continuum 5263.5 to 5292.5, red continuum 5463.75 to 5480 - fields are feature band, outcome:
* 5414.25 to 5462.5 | -3.6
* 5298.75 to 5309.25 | -1.1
